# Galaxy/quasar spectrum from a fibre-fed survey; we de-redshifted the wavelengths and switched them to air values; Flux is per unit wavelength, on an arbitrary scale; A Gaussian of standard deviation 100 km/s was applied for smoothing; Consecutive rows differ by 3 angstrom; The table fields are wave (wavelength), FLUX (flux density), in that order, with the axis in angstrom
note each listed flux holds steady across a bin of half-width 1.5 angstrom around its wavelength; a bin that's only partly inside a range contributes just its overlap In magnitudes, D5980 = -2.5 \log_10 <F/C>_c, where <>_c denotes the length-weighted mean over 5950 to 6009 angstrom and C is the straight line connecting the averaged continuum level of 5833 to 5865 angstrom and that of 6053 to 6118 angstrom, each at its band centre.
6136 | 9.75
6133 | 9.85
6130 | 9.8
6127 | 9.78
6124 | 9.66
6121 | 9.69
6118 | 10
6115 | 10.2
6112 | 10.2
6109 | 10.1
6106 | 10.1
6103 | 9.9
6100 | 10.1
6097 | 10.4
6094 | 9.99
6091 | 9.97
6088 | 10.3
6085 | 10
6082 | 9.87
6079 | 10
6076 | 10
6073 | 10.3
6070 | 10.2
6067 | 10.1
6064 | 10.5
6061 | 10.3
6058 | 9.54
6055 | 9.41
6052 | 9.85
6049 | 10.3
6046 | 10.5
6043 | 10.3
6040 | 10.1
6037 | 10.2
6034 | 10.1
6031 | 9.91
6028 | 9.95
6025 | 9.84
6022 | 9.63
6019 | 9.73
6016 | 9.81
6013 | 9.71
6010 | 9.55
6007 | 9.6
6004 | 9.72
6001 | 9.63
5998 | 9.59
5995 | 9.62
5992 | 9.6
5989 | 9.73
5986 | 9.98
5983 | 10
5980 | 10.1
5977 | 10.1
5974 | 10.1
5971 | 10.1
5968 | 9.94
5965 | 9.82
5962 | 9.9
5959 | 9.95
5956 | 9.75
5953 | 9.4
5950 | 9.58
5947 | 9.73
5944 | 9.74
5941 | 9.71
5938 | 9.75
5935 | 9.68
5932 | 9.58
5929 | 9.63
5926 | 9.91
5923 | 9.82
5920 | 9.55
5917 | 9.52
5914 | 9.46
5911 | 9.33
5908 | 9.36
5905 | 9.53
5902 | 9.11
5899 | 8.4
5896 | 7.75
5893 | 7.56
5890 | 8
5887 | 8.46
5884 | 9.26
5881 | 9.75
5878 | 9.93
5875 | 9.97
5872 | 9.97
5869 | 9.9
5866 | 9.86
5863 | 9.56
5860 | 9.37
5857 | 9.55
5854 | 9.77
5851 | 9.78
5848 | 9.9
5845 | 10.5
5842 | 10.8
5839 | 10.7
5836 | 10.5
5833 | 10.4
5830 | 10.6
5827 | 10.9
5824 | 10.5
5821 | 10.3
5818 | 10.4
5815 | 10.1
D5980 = 0.027 mag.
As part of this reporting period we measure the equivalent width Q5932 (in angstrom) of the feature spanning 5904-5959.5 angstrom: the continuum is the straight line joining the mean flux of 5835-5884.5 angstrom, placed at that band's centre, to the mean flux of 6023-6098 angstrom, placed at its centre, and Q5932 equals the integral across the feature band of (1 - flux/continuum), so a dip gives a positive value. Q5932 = 2.1 angstrom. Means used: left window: 9.95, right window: 10.1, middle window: 9.63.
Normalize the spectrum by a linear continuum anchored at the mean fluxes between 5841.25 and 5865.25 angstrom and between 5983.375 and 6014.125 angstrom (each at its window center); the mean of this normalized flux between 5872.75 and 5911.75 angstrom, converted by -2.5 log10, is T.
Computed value 0.10 mag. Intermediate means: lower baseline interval 9.87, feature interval 8.97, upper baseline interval 9.68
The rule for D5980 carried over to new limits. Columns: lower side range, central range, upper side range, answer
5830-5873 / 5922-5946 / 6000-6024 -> 0.02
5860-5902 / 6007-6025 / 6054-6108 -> 0.01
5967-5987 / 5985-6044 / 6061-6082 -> 0.03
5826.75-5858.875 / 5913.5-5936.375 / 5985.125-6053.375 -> 0.05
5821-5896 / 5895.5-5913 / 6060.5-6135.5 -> 0.10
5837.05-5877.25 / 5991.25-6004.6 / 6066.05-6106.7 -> 0.05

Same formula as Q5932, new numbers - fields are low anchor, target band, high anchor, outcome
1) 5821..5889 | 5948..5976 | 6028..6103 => 0.55 angstrom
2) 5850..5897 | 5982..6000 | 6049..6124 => -0.07 angstrom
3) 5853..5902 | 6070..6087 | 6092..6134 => -0.33 angstrom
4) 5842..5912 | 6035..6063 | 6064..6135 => -0.53 angstrom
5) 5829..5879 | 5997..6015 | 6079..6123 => 0.74 angstrom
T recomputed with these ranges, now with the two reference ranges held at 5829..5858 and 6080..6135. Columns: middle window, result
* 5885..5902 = 0.242 mag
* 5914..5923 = 0.067 mag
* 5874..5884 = 0.047 mag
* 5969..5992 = 0.014 mag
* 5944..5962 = 0.048 mag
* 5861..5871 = 0.051 mag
